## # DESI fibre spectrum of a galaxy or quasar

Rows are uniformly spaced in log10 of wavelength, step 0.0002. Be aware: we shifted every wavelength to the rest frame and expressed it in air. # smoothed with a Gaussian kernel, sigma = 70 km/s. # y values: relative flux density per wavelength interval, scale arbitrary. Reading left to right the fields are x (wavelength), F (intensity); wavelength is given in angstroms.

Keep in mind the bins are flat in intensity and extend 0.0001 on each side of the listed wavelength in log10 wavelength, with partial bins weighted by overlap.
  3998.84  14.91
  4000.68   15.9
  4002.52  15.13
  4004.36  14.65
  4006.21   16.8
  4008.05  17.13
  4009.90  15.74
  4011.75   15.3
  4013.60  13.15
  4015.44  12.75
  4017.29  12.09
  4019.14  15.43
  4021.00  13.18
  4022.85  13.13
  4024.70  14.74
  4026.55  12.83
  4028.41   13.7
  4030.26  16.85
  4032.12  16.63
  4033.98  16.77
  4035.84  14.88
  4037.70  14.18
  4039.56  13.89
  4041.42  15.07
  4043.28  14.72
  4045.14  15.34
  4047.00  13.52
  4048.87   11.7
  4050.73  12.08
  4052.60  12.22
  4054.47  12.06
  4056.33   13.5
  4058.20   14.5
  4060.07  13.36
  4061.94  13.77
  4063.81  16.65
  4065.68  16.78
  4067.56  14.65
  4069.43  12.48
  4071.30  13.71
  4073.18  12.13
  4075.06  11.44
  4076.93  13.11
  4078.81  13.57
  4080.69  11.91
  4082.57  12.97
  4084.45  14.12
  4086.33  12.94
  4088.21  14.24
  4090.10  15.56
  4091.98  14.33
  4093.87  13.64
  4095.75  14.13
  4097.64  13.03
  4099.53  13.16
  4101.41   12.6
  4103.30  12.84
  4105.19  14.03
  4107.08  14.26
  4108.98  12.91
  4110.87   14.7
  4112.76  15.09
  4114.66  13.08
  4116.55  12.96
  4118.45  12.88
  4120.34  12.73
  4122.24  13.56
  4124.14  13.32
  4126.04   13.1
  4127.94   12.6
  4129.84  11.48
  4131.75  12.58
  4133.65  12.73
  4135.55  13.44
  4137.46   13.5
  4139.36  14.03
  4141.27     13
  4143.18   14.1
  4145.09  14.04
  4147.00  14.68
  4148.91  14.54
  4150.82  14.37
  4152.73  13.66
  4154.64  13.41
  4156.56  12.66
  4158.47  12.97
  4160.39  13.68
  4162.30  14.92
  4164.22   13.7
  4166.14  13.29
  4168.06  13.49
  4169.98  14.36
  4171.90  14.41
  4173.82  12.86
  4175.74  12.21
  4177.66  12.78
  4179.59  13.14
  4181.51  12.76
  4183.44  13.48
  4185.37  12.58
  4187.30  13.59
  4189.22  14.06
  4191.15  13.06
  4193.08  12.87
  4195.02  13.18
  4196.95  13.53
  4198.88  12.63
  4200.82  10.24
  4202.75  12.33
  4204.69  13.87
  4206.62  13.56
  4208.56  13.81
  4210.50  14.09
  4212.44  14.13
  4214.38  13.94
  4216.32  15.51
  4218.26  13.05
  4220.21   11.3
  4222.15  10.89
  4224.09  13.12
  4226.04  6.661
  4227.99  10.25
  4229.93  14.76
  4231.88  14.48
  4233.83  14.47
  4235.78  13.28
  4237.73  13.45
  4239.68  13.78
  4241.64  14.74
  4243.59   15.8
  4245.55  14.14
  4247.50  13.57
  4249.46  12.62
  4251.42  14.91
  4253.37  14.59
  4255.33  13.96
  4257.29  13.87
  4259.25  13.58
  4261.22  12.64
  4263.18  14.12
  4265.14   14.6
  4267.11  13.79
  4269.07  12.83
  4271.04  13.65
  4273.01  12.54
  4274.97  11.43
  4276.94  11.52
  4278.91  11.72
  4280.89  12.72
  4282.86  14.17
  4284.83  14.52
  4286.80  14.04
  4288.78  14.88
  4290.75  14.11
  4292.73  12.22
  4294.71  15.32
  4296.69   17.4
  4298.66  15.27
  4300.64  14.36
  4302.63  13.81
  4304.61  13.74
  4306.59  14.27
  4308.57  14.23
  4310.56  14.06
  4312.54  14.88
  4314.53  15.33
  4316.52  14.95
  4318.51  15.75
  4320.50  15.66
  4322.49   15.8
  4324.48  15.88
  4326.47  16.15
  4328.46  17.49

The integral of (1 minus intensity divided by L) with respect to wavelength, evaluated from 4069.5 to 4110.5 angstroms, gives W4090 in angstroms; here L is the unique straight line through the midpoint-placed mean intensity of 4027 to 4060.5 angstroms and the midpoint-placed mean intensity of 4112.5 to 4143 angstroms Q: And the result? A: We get 0.6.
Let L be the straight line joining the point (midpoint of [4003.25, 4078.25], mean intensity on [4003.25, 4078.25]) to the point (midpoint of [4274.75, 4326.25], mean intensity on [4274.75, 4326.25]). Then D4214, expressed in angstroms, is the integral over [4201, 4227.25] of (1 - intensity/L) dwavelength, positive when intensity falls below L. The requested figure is 3.0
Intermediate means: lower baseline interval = 14.2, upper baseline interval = 14.4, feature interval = 12.7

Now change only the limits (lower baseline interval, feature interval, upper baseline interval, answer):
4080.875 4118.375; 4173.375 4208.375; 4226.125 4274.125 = 1.8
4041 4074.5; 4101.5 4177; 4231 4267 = 2.1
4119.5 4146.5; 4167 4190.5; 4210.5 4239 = -0.5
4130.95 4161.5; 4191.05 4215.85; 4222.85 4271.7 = 0.6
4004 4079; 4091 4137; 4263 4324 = 2.7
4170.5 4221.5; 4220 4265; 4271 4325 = 1.1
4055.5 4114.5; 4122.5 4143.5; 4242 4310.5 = 1.1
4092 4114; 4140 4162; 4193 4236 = -0.7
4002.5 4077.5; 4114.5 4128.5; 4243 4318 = 1.1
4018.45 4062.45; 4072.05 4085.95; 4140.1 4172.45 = 1.2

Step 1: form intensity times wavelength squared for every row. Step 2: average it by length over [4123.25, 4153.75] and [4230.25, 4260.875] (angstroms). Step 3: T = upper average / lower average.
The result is 1.1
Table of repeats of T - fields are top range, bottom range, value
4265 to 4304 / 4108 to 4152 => 1.10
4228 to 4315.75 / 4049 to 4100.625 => 1.13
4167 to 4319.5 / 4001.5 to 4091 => 1.06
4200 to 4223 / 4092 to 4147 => 1.02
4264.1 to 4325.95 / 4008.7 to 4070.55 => 1.13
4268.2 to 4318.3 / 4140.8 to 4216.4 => 1.09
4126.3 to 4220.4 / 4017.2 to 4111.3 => 1.02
